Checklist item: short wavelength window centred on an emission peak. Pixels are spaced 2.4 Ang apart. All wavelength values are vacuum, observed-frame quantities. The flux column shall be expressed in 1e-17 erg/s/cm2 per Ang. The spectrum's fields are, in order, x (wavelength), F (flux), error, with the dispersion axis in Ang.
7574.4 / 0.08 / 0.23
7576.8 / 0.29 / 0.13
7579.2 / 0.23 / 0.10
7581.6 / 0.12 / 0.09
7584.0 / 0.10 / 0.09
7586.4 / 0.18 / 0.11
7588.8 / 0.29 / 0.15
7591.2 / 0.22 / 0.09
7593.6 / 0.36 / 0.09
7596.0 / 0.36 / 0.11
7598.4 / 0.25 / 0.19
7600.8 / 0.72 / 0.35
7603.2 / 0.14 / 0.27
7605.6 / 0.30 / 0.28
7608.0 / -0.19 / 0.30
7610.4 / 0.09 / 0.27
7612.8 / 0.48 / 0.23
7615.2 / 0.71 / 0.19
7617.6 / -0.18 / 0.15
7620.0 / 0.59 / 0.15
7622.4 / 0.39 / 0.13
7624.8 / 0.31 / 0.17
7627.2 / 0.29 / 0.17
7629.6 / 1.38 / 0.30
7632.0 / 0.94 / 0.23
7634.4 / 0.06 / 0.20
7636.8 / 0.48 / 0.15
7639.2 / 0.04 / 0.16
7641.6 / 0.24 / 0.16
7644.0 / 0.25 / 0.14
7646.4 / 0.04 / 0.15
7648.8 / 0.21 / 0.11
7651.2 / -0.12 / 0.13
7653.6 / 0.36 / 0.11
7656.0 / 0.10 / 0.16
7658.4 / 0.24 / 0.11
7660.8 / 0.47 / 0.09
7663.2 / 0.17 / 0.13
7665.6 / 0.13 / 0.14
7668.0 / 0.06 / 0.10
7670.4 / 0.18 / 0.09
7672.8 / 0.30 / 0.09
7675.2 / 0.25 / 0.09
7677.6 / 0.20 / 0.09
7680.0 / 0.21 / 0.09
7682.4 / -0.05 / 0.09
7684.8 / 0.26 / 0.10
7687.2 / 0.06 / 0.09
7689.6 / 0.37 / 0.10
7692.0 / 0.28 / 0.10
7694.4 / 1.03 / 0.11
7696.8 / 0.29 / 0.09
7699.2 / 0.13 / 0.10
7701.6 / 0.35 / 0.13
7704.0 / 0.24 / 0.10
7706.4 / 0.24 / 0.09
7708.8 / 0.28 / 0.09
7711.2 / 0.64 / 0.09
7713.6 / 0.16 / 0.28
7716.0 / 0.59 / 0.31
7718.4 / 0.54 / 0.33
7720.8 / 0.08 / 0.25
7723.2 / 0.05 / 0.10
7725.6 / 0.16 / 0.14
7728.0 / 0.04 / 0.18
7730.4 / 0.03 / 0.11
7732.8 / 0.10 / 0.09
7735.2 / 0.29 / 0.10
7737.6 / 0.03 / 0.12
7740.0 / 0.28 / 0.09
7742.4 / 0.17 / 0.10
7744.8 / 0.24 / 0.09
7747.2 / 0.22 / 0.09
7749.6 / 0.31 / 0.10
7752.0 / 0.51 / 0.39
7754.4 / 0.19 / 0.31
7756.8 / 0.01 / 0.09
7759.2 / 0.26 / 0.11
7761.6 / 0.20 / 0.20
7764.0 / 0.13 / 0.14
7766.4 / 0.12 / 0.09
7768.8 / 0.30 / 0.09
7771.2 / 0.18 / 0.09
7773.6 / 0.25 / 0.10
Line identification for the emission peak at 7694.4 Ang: [S II] 6716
